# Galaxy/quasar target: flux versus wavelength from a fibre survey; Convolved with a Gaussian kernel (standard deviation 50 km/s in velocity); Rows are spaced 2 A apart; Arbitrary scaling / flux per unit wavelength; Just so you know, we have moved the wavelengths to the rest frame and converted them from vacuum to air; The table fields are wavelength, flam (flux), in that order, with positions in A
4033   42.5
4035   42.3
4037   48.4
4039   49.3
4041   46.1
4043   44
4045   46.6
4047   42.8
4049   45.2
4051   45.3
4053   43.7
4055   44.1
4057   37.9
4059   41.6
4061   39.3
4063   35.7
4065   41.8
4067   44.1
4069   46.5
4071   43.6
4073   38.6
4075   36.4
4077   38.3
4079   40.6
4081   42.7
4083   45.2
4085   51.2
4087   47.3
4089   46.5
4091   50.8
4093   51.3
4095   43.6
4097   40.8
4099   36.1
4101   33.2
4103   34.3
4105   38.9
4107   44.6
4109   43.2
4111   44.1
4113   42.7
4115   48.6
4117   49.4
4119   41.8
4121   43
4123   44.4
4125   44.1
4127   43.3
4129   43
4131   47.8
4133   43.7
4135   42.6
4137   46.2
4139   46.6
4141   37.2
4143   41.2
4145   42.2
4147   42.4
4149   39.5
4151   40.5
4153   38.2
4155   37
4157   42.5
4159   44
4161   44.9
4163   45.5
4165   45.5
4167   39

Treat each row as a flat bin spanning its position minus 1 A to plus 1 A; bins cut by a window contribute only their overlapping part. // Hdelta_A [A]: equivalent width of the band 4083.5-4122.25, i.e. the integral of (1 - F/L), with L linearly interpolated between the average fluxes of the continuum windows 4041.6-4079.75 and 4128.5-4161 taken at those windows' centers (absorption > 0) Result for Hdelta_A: -1.55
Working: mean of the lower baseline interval 42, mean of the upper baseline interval 42.2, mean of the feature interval 43.8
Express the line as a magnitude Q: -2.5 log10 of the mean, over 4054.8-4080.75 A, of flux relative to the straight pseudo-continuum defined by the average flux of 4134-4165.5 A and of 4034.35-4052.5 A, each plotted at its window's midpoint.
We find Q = 0.11 mag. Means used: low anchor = 45.6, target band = 40.6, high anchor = 42.2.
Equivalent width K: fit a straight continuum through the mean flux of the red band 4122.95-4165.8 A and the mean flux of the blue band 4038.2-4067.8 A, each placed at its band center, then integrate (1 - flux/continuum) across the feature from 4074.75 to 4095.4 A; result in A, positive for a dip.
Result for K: -1.1 A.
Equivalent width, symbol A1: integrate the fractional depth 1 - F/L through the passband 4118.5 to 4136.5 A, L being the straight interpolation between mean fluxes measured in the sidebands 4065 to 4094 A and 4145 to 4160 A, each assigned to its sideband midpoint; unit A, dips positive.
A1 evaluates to -0.8 A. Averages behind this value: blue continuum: 44.4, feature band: 43.9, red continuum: 40.7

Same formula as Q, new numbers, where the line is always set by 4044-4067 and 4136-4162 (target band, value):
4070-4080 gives 0.07 mag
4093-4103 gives 0.07 mag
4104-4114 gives -0.02 mag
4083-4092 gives -0.15 mag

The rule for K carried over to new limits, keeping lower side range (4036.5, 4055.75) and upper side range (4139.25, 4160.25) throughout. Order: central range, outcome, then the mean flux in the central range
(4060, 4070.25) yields 0.71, 41.5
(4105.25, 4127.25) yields -1.07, 44.3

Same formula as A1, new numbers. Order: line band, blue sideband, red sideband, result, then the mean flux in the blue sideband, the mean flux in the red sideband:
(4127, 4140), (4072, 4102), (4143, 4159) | -1.1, 42.8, 40.6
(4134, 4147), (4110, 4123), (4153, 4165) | 0.3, 44.9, 42.6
